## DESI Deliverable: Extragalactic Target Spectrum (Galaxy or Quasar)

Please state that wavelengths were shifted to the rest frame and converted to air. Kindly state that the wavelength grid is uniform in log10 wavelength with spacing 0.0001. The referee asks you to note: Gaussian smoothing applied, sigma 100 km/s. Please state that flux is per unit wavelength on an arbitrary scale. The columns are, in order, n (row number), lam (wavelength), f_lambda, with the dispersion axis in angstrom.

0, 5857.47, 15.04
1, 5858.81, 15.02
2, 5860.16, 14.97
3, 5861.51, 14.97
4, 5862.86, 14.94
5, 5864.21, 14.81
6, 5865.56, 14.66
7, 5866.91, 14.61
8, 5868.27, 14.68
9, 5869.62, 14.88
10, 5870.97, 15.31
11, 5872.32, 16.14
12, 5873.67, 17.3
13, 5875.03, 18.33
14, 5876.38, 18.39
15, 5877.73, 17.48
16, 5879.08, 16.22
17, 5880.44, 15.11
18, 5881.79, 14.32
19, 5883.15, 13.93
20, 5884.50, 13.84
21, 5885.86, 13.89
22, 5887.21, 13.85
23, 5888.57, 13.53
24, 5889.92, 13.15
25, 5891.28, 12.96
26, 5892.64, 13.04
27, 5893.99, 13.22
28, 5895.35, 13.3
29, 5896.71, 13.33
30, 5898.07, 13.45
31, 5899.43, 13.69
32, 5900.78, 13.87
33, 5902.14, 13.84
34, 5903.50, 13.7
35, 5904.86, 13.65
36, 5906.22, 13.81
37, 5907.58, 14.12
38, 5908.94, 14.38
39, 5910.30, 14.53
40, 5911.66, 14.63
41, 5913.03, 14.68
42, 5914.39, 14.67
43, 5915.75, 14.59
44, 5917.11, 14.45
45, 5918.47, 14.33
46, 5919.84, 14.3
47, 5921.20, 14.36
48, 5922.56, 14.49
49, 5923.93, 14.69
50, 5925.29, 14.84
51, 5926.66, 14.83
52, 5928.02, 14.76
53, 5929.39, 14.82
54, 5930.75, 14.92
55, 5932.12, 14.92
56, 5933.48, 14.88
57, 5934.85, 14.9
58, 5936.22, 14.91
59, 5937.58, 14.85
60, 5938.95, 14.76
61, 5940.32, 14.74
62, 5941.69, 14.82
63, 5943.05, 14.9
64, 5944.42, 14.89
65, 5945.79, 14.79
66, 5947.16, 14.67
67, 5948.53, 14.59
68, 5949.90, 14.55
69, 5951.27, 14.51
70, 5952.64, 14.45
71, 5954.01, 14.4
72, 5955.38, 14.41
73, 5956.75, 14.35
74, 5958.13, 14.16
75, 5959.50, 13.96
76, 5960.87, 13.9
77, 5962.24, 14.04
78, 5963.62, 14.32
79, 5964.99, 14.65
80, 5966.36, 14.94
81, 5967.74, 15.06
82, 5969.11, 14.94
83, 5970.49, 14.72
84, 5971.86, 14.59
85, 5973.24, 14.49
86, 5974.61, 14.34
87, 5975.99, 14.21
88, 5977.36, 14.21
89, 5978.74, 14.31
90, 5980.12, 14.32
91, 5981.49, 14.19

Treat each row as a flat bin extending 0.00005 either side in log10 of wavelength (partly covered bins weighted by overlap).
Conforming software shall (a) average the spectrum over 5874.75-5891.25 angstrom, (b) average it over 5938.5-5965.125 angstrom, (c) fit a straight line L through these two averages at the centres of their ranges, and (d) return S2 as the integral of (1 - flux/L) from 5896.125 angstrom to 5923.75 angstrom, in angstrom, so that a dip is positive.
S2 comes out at 1.2 angstrom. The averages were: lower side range 15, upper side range 14.5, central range 14.2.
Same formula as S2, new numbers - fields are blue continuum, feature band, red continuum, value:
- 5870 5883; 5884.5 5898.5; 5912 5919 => 2.0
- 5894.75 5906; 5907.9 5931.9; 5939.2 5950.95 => -0.8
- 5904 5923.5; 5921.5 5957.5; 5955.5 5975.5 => -0.8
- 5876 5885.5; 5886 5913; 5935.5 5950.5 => 2.7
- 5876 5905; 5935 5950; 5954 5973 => -0.4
